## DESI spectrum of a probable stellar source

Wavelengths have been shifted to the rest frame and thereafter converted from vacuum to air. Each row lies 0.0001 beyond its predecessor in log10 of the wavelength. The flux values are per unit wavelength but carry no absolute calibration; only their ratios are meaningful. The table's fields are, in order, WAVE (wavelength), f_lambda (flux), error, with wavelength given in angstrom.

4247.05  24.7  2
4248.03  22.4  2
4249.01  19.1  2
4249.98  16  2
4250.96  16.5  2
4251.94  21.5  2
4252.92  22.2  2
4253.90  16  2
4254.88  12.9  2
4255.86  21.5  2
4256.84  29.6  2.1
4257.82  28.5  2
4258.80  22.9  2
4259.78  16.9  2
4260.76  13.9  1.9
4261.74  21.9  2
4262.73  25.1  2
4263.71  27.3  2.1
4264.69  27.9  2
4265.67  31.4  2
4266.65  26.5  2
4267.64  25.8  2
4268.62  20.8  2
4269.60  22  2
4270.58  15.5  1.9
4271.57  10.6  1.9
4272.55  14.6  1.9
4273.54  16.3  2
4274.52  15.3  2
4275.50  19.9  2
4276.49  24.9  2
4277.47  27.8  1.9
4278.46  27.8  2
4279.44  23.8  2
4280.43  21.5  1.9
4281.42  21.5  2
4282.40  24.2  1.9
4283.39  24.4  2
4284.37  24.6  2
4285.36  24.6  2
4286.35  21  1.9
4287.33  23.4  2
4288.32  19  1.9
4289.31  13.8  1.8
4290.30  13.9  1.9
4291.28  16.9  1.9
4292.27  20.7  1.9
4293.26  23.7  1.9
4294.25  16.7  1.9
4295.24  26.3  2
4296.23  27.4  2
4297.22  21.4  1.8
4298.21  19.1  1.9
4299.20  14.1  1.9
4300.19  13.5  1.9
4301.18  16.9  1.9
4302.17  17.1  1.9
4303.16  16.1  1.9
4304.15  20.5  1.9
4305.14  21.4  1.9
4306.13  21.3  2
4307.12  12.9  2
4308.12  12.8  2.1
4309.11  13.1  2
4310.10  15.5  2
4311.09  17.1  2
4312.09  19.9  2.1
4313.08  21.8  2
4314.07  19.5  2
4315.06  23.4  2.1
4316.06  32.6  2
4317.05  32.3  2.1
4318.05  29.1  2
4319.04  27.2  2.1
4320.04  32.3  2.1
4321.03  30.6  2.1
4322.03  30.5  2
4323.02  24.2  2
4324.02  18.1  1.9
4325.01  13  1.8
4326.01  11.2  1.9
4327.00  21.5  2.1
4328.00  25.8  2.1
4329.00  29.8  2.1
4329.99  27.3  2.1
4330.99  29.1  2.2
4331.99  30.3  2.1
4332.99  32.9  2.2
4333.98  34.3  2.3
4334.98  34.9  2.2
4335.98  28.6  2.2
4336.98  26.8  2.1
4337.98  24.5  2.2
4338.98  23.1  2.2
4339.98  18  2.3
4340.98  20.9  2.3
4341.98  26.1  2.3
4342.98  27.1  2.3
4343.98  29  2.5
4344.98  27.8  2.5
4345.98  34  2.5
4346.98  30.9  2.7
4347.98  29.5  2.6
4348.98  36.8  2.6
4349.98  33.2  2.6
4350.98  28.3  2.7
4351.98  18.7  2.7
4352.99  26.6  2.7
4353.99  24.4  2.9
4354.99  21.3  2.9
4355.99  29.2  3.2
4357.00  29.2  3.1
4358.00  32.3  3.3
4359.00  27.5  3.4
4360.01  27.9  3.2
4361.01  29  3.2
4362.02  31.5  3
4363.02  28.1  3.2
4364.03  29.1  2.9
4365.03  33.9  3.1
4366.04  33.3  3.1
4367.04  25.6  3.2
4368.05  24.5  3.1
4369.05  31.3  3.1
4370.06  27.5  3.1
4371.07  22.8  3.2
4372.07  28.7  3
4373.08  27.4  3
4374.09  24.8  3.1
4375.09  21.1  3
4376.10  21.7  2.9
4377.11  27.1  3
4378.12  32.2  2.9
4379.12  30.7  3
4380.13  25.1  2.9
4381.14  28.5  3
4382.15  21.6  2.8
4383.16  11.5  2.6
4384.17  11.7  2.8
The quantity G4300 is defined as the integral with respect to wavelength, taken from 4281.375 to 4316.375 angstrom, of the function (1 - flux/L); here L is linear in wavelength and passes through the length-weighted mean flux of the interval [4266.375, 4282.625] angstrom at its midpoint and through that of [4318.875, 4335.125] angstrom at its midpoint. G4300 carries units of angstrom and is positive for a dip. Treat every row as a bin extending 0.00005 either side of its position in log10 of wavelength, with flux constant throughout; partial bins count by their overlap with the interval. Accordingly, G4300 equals 5.6 angstrom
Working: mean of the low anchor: 21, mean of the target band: 19.7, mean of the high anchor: 26.5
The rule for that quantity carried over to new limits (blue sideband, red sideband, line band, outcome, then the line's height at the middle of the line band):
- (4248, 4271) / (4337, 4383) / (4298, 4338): 3.3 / 25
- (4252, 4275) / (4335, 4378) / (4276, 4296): 0.5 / 22.7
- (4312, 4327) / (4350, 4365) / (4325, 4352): -1.2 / 26.1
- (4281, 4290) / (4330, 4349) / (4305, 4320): 2.1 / 25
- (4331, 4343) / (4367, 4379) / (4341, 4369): -1.8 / 26.9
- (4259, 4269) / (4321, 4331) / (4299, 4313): 3.9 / 23.3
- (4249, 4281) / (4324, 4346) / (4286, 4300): 2.1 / 23.2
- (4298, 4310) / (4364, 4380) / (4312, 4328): -4.5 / 19.1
